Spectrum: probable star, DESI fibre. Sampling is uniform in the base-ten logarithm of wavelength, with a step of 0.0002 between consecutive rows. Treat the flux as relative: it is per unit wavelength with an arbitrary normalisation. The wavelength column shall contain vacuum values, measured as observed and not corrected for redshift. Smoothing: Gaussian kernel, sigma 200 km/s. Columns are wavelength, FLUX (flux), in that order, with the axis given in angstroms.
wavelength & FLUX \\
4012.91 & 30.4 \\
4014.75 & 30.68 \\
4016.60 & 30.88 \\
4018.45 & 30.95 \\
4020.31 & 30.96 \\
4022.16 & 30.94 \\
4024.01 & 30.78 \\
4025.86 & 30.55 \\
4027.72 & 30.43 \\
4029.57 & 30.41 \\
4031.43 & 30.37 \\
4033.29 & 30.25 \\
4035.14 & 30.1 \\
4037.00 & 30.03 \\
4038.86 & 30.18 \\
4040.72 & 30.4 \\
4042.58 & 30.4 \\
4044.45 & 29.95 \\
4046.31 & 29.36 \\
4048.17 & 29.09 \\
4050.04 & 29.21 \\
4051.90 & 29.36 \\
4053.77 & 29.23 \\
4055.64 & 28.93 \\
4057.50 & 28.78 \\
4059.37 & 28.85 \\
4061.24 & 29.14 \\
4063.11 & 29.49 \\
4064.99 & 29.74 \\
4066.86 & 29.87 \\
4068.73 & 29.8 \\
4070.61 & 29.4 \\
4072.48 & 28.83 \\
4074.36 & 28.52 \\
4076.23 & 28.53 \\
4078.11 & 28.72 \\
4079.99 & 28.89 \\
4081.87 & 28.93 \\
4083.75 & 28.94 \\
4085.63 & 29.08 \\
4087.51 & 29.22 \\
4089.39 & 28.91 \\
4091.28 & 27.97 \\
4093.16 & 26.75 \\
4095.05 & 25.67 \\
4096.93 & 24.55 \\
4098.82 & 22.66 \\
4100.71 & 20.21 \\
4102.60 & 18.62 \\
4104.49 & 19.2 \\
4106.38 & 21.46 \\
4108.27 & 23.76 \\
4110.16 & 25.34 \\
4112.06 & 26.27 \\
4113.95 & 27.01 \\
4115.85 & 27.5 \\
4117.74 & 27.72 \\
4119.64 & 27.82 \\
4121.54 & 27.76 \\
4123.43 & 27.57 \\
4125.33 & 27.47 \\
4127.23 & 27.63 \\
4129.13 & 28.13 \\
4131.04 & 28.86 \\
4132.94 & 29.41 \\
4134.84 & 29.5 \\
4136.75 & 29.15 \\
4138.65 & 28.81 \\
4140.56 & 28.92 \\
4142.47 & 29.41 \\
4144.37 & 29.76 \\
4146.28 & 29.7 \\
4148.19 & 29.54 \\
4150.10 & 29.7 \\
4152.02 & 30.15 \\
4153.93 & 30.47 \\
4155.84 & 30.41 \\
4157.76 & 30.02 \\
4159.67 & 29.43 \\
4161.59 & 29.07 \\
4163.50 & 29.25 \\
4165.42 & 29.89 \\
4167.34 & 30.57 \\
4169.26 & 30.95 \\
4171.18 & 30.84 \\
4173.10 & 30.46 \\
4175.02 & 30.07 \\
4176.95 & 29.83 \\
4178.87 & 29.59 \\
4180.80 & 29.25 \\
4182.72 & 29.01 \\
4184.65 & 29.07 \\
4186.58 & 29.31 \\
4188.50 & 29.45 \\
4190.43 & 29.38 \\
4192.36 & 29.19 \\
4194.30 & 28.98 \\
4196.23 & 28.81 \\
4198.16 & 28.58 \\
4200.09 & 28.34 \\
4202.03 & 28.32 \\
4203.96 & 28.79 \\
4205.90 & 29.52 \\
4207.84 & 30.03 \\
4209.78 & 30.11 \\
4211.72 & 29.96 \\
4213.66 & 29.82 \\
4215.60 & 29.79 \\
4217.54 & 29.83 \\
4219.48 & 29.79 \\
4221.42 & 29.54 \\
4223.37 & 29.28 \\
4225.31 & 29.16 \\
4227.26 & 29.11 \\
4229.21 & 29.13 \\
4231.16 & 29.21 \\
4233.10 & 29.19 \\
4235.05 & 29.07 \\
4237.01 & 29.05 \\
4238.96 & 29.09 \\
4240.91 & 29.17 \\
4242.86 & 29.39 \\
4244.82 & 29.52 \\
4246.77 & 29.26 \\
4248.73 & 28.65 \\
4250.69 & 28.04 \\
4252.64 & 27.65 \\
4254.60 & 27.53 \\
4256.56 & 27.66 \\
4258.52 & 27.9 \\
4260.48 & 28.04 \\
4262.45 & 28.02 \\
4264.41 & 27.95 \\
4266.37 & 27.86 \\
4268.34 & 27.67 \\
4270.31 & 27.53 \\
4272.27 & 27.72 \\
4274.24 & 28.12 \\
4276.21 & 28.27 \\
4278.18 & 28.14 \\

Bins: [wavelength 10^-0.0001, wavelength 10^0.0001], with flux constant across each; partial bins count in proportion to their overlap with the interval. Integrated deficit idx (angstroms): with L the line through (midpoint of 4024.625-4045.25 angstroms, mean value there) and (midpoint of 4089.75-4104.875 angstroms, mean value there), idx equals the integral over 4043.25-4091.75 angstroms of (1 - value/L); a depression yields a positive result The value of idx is -4.4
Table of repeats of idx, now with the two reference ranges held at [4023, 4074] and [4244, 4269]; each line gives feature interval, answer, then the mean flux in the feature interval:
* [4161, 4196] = -1.1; 29.7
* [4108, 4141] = 1.6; 27.8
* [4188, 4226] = -1.1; 29.3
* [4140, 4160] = -0.6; 29.8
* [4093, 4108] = 3.6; 22.2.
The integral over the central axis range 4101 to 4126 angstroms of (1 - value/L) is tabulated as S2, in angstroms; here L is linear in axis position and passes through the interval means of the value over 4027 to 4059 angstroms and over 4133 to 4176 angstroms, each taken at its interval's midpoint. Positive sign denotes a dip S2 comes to 4.0 angstroms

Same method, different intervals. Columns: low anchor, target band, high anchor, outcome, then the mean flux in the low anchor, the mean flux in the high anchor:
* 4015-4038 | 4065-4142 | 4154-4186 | 7.8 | 30.6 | 29.9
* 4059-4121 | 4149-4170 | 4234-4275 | -1.9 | 26.9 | 28.3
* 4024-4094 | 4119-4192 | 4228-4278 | -1.2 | 29.4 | 28.4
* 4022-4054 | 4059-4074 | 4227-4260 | 0.2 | 30.1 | 28.7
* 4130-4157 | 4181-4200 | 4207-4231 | 0.3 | 29.5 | 29.6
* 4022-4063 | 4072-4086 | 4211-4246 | 0.4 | 29.8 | 29.4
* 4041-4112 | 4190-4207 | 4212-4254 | 0.0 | 27.4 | 29.2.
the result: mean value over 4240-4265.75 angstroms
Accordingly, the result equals 28.4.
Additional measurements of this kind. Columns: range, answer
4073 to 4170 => 27.7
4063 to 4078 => 29.2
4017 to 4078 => 29.8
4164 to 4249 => 29.4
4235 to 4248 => 29.2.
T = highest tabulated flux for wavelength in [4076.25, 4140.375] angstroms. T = 29.5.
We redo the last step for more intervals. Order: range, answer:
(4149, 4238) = 30.95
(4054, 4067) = 29.87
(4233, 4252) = 29.52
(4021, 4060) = 30.94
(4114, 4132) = 28.86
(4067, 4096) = 29.8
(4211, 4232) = 29.96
